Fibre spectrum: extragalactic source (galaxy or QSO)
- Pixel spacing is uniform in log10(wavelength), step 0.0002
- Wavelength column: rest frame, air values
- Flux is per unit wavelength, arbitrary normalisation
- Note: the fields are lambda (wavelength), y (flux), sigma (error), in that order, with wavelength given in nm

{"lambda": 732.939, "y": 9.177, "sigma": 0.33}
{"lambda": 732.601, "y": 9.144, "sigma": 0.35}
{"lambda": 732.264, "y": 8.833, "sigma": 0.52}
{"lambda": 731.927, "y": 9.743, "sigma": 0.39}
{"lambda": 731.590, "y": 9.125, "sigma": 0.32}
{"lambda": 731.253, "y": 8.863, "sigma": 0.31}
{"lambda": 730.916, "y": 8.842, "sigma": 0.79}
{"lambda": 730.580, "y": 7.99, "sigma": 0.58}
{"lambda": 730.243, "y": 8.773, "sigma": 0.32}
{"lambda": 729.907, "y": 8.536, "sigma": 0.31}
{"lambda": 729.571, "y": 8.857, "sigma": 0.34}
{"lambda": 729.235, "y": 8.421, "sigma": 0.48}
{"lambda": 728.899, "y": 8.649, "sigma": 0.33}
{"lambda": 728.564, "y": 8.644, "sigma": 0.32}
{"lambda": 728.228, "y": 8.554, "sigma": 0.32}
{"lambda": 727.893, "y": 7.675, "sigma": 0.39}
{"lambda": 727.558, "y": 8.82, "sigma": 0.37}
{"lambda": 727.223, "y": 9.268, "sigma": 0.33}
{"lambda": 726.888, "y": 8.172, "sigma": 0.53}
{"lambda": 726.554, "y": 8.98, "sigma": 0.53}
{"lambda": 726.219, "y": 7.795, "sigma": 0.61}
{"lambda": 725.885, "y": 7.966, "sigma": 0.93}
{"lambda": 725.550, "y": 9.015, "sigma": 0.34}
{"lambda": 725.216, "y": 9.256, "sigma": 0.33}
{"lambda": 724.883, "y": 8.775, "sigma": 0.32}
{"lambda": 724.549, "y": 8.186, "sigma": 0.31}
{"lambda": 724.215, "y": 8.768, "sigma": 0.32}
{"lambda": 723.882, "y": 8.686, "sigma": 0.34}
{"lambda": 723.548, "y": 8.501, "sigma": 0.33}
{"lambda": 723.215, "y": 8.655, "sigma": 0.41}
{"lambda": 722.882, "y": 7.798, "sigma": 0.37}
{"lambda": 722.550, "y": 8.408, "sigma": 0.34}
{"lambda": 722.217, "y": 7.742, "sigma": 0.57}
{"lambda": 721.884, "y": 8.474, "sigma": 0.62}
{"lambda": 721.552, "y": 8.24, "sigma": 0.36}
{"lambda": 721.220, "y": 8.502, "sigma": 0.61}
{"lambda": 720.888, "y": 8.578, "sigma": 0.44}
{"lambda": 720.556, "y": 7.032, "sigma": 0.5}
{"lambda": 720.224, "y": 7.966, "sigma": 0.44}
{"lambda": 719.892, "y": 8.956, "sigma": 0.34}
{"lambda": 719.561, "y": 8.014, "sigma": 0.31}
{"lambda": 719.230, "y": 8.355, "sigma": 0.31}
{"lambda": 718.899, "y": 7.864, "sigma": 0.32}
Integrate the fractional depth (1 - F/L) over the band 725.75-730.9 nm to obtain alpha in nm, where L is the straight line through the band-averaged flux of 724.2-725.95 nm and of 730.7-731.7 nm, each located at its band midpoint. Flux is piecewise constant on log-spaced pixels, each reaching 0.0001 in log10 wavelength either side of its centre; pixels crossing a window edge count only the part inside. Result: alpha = 0.18 nm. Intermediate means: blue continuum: 8.69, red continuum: 8.89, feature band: 8.49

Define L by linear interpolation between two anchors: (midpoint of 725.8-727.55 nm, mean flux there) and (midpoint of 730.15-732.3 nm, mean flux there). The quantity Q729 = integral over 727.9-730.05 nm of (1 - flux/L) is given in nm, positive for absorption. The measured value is 0.04 nm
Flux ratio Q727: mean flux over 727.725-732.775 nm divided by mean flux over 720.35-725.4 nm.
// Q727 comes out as 1.04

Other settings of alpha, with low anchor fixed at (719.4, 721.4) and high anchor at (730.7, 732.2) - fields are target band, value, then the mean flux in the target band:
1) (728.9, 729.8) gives 0.03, 8.63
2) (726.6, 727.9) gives 0.02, 8.63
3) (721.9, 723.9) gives 0.02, 8.28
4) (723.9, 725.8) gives -0.05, 8.75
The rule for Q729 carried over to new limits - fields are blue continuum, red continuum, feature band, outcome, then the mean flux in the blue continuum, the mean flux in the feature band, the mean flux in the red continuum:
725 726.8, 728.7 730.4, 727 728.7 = 0.01 nm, 8.59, 8.58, 8.65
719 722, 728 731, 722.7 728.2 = -0.07 nm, 8.23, 8.52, 8.56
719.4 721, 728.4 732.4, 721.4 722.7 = 0.00 nm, 8.09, 8.21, 8.77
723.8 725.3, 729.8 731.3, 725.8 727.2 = 0.05 nm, 8.71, 8.35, 8.58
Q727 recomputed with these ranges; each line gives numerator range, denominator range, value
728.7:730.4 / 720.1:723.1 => 1.07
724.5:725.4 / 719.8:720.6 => 1.10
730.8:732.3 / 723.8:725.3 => 1.05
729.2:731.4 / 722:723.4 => 1.06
